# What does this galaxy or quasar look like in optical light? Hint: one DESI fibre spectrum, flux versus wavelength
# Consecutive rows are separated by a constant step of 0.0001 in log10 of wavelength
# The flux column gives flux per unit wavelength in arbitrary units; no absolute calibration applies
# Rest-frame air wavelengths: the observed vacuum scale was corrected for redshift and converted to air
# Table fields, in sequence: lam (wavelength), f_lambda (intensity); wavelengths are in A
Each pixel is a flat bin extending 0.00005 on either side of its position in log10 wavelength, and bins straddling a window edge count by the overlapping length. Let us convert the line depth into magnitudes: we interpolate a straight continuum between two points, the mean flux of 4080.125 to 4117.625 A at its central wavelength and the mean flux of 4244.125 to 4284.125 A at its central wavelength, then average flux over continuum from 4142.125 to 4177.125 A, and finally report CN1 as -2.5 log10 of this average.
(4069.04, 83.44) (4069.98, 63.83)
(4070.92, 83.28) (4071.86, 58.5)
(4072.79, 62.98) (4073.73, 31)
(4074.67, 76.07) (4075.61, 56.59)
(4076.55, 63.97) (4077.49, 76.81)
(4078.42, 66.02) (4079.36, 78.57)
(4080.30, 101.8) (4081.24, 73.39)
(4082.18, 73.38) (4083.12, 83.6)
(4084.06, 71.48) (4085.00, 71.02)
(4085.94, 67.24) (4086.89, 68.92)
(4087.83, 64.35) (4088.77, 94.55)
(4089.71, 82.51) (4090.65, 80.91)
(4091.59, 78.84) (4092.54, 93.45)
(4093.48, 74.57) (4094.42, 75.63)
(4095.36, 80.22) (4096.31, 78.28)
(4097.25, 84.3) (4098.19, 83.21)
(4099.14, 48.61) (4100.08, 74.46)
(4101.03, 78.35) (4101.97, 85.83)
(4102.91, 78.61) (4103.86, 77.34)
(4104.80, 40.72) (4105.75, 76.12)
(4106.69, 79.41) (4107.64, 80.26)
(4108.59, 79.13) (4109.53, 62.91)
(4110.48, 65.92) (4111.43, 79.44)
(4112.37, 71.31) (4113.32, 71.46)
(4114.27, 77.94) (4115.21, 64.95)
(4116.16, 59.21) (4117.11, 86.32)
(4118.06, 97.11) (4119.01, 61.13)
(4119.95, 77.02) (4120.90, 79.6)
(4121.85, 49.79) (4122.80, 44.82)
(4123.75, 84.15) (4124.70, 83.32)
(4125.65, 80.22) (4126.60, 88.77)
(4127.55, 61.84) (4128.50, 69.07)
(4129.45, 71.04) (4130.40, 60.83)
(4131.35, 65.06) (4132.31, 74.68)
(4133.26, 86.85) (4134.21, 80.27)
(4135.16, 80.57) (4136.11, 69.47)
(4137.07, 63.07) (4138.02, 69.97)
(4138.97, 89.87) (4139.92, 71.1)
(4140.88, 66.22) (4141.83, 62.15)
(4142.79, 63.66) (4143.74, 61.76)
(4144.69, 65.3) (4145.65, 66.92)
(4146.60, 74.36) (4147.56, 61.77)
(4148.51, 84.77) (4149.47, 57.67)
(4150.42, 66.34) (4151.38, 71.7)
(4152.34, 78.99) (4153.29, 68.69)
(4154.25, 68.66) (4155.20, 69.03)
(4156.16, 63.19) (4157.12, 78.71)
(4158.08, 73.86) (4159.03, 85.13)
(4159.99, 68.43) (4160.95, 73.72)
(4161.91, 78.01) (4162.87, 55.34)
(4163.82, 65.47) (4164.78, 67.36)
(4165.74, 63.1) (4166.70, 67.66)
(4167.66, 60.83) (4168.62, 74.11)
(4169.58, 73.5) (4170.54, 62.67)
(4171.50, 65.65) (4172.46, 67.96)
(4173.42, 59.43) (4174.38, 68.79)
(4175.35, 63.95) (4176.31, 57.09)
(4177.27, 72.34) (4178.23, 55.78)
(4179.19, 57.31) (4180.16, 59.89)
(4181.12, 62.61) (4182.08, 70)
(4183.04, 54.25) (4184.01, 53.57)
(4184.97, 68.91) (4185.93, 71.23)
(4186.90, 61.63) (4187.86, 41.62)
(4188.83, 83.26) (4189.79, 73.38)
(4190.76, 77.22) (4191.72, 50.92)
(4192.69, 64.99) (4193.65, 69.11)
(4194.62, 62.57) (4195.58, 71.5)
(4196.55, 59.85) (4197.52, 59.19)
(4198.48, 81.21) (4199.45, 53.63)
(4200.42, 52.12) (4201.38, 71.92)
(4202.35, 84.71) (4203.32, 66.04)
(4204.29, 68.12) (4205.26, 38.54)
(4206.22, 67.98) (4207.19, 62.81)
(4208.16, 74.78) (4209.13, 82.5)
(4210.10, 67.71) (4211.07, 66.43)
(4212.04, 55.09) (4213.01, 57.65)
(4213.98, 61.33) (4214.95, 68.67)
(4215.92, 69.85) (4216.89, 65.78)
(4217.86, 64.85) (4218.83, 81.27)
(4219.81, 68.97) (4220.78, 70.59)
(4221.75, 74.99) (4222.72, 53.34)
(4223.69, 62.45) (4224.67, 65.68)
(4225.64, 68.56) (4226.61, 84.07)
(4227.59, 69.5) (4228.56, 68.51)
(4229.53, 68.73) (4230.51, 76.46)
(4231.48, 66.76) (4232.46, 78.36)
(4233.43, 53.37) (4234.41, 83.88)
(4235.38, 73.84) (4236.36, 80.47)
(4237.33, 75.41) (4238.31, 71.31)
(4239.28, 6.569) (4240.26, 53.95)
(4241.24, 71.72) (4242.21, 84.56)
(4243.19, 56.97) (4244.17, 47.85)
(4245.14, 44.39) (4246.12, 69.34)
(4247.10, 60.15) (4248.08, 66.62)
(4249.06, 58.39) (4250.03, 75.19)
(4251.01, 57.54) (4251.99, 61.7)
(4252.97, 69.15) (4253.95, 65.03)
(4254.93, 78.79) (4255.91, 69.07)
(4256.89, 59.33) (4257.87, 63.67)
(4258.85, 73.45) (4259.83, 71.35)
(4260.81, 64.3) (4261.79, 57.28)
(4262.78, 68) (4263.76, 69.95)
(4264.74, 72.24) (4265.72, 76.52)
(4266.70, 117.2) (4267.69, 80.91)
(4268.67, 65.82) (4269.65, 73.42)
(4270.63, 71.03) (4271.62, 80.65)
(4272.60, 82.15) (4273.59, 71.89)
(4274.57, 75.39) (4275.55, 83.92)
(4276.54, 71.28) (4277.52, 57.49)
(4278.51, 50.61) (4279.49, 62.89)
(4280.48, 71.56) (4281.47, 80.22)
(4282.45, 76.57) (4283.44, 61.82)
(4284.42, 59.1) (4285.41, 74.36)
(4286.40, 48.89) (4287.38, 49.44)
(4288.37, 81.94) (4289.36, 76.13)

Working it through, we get 0.08 mag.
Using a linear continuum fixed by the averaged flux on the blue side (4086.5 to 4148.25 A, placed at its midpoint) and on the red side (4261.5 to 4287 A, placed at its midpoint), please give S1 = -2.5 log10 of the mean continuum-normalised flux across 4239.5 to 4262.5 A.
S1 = 0.13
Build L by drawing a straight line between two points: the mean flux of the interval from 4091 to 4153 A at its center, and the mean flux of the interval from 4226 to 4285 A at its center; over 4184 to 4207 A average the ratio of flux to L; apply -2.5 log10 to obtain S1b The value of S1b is 0.09 mag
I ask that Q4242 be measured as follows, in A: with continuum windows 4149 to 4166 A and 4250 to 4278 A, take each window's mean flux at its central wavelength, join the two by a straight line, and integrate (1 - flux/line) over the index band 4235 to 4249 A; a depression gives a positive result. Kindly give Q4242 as 1.9 A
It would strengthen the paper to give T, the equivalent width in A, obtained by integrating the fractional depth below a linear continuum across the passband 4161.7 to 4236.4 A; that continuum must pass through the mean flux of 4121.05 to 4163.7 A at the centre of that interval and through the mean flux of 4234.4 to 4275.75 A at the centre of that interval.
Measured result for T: 3.52 A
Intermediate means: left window 70.7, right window 68.6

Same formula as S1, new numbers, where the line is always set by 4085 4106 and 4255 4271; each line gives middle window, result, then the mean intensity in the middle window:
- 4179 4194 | 0.158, 63.8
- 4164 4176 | 0.126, 66.1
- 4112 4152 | 0.054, 71.3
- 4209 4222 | 0.085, 67.7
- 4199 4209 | 0.137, 64.8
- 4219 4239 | 0.041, 70.3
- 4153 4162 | 0.027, 72.6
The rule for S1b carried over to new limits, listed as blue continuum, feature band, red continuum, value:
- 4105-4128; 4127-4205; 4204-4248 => 0.04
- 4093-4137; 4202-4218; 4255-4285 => 0.10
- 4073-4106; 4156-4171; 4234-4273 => 0.03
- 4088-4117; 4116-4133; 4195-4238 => 0.02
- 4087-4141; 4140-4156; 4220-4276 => 0.08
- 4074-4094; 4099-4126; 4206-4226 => 0.02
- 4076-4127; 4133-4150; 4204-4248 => 0.02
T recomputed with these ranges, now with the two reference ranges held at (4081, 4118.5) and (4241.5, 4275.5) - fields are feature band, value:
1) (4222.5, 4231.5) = 0.23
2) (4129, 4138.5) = 0.25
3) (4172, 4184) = 1.73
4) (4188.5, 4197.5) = 0.58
